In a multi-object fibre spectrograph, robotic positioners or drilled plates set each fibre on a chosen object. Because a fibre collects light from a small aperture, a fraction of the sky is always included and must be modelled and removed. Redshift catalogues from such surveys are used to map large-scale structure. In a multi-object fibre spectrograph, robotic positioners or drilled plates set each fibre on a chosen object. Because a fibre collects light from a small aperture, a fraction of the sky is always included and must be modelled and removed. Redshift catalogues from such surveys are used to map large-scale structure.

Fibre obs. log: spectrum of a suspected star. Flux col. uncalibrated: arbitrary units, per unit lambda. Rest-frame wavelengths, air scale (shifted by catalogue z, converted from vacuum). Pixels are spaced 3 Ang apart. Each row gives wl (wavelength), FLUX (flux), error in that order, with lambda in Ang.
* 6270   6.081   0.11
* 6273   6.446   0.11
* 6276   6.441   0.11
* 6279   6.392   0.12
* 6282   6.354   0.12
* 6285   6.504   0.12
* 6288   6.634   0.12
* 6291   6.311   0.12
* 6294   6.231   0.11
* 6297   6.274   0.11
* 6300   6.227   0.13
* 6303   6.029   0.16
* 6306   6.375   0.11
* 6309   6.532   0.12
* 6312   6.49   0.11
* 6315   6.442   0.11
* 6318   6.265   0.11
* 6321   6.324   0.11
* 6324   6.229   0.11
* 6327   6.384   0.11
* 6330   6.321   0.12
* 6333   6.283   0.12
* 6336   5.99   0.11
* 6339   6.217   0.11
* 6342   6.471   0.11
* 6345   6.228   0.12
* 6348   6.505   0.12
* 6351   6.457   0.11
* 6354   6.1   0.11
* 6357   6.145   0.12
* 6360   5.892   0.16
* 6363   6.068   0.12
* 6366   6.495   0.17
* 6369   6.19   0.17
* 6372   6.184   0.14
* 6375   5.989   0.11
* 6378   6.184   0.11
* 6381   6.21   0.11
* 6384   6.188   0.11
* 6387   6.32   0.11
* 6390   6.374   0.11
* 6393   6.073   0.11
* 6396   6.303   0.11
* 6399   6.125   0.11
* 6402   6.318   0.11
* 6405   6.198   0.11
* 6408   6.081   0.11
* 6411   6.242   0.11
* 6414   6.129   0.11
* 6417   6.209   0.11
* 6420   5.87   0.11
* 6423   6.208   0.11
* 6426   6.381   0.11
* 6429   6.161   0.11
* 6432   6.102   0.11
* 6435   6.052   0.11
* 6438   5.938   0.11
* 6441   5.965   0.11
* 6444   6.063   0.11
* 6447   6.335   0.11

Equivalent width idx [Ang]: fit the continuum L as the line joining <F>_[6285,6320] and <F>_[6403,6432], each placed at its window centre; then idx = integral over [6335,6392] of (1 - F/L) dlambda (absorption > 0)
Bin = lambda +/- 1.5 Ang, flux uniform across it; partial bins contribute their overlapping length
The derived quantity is 0.3 Ang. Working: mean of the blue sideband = 6.35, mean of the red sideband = 6.16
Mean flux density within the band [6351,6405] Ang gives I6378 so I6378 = 6.19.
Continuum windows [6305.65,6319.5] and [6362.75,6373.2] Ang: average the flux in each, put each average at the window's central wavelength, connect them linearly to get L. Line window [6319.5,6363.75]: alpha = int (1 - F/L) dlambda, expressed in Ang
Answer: 0.6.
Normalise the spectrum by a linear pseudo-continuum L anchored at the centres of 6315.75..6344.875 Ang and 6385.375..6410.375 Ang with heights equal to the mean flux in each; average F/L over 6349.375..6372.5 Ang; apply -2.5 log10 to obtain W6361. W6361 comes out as 0.01 mag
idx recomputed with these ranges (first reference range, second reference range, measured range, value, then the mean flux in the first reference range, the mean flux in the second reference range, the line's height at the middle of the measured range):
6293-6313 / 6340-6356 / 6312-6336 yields 0.04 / 6.31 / 6.34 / 6.32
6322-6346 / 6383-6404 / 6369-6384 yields 0.24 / 6.27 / 6.24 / 6.25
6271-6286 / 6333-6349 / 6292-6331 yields 0.14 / 6.41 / 6.28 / 6.34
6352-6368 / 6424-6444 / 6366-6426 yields -0.64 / 6.15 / 6.1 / 6.13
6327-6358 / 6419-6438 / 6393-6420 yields -0.06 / 6.28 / 6.12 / 6.16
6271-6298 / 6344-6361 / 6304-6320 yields -0.19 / 6.39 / 6.23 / 6.33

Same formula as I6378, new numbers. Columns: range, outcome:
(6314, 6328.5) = 6.32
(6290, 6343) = 6.3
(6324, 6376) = 6.23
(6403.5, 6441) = 6.12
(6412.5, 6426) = 6.13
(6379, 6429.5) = 6.2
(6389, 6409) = 6.21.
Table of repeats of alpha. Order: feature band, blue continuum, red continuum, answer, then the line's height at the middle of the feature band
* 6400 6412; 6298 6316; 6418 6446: -0.1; 6.14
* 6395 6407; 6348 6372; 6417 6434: -0.1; 6.17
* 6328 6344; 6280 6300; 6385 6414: 0.1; 6.31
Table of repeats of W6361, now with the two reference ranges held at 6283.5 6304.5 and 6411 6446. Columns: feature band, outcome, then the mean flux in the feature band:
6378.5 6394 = -0.01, 6.24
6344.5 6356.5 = -0.02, 6.32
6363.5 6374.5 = -0.01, 6.24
